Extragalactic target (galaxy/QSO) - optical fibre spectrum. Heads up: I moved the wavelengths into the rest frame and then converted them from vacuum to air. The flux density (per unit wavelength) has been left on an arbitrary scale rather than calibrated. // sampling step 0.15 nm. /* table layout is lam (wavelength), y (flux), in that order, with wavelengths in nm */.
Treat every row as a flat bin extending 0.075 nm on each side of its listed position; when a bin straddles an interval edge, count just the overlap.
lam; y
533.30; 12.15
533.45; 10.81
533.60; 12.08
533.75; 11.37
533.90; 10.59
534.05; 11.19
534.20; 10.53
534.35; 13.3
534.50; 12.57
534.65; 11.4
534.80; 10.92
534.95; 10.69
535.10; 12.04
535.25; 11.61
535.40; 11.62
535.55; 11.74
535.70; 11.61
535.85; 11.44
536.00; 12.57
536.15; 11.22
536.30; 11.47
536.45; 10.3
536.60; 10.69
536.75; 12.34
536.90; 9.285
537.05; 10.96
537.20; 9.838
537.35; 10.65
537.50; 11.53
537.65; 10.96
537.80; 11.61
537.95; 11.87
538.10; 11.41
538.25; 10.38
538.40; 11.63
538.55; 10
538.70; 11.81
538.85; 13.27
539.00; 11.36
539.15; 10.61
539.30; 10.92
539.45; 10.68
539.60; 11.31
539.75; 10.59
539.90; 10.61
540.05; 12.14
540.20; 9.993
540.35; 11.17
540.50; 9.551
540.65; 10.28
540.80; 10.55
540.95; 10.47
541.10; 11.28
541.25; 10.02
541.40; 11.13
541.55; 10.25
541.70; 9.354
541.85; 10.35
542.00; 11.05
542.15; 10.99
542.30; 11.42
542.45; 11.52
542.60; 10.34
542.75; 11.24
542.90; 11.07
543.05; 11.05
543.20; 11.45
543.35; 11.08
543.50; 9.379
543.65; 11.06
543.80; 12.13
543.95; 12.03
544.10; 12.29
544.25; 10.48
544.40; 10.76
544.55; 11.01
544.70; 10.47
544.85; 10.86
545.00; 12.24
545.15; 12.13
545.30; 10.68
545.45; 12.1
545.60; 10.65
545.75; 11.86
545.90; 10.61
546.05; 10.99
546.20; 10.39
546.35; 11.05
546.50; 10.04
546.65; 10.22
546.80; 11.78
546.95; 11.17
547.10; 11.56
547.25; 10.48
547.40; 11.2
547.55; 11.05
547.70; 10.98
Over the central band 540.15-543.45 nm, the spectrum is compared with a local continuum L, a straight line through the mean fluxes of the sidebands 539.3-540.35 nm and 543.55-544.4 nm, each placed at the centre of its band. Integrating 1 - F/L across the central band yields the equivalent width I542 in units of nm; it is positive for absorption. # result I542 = 0.14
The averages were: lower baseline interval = 10.9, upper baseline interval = 11.5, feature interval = 10.7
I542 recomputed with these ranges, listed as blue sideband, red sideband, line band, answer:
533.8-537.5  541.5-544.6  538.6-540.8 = 0.024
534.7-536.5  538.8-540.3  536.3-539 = 0.040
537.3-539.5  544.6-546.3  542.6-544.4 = 0.008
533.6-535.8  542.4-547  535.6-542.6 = 0.234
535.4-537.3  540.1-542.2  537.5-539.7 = -0.091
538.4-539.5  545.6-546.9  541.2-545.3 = 0.009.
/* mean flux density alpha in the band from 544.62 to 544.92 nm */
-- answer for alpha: 10.7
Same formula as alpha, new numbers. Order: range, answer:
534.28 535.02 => 11.8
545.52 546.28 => 10.9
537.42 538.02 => 11.5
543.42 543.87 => 10.8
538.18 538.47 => 11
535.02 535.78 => 11.7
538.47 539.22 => 11.4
